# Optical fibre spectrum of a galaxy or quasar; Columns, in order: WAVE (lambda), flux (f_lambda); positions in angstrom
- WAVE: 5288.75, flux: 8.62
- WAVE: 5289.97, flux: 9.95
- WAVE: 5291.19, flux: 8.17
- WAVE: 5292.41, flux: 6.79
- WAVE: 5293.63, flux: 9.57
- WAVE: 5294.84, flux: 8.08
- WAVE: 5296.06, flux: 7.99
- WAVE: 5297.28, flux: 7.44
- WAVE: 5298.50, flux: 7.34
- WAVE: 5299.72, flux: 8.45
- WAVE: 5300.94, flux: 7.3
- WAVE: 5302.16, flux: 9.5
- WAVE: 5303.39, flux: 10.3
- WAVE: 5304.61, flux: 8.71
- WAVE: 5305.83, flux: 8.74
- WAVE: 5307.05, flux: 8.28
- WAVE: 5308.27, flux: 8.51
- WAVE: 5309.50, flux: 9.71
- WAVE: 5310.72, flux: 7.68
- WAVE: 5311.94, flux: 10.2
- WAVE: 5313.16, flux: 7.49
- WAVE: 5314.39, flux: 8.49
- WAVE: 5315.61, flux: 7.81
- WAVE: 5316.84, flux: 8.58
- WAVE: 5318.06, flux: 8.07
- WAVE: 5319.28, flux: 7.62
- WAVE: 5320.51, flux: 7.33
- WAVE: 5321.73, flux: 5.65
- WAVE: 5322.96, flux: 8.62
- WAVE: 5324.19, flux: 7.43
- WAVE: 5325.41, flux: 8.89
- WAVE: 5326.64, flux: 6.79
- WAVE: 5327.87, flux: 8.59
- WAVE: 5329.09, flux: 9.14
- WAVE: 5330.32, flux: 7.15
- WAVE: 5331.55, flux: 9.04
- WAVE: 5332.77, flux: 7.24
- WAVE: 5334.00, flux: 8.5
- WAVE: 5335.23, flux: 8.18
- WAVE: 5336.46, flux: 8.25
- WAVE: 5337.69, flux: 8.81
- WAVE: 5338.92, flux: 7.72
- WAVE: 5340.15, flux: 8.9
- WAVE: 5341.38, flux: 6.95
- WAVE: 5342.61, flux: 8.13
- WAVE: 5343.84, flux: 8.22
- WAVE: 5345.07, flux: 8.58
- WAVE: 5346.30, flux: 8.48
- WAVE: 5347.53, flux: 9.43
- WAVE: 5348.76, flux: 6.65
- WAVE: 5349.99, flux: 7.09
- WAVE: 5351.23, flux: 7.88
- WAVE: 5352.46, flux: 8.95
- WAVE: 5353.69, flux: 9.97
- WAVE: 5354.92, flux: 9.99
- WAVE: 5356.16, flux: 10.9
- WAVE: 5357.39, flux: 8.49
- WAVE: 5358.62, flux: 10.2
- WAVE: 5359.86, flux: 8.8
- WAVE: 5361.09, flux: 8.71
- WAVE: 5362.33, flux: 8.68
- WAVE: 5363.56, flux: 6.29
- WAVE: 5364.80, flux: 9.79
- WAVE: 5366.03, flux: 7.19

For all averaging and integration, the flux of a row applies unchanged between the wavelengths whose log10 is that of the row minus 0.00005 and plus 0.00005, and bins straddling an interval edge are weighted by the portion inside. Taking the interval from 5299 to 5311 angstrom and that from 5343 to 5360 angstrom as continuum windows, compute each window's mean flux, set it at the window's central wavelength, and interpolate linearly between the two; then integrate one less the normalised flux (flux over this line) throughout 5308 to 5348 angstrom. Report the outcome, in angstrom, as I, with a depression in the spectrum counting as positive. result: 2.7 angstrom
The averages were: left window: 8.73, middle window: 8.18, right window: 8.82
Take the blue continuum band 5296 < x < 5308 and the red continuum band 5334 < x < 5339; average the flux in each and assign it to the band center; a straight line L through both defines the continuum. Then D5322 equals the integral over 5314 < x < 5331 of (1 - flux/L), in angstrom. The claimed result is 1.01 angstrom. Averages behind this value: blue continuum 8.43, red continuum 8.32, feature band 7.86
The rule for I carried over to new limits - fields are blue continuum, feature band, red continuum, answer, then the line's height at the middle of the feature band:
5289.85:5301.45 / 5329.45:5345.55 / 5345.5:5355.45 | 0.5 angstrom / 8.43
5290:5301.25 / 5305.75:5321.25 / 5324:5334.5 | -0.5 angstrom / 8.07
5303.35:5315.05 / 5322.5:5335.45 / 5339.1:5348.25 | 0.6 angstrom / 8.51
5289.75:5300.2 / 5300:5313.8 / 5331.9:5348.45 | -1.0 angstrom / 8.16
